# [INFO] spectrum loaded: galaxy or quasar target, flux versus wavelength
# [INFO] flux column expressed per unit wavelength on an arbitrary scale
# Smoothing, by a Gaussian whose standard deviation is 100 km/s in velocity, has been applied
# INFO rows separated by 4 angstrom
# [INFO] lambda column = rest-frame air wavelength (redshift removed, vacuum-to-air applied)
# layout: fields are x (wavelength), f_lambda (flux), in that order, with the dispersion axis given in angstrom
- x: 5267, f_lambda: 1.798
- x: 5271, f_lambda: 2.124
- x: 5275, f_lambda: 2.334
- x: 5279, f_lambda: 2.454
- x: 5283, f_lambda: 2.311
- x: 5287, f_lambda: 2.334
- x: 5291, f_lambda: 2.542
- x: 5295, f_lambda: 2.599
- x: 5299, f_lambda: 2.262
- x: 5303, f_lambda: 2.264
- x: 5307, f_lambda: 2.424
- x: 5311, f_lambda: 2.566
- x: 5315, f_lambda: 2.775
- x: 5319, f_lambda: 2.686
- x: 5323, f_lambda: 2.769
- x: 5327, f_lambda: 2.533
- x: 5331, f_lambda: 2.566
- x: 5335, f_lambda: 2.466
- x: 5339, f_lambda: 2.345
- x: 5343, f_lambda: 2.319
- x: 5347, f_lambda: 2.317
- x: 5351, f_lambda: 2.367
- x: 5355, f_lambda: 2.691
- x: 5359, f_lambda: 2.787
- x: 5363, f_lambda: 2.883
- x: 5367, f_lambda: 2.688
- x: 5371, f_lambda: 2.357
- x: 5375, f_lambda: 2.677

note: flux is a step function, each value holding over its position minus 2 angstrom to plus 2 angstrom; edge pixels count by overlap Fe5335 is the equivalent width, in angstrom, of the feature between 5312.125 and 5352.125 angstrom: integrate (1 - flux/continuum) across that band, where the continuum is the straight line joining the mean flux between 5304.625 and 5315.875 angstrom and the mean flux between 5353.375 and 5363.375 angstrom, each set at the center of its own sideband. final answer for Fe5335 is 2.0 angstrom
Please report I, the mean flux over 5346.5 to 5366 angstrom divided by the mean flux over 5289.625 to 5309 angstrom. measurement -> 1.1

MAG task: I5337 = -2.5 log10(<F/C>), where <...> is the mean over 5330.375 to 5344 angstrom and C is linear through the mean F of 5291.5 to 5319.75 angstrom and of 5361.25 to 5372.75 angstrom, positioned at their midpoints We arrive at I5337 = 0.07 mag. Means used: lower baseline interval 2.5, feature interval 2.42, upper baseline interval 2.64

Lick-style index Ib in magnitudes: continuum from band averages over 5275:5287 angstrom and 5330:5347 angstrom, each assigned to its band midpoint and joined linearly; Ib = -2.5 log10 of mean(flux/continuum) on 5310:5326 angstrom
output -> -0.13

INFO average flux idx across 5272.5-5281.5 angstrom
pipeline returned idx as 2.37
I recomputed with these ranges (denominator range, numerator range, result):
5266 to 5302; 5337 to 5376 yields 1.09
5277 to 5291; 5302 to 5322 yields 1.07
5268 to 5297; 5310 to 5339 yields 1.10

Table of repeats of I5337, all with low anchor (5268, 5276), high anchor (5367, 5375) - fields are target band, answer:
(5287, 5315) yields -0.088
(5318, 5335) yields -0.112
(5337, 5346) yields 0.038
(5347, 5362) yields -0.057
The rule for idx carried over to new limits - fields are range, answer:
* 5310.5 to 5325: 2.71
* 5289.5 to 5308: 2.41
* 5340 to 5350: 2.33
